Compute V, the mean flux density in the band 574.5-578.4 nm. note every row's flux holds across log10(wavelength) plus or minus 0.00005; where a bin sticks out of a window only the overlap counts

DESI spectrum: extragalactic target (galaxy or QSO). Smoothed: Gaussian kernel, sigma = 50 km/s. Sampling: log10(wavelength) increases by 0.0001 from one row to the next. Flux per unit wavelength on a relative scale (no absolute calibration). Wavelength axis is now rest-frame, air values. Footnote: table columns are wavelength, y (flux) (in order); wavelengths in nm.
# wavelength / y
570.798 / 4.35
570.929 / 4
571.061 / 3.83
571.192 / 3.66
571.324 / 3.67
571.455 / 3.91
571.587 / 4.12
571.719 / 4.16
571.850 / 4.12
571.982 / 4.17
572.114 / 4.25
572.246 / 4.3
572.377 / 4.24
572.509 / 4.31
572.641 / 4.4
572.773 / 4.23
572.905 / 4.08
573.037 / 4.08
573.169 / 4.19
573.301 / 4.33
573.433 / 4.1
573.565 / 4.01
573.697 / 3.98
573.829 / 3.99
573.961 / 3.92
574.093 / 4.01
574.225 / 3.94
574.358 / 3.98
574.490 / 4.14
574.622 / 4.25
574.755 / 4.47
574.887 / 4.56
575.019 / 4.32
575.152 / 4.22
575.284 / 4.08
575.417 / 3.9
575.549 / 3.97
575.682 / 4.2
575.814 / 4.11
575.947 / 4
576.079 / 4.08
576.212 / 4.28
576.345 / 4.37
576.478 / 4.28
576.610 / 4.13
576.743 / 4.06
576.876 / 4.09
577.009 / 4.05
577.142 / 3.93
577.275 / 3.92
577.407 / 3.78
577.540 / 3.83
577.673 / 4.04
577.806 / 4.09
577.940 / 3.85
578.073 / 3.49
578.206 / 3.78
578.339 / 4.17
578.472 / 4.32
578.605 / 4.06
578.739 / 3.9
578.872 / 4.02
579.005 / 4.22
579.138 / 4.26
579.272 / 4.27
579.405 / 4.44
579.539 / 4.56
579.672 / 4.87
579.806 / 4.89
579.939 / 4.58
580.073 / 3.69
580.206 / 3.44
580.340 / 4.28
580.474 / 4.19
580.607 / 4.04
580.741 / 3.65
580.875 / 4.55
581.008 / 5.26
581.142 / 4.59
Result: 4.08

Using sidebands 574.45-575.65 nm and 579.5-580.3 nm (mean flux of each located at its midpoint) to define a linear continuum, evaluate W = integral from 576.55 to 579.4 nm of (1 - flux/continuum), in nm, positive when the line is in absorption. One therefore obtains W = 0.17 nm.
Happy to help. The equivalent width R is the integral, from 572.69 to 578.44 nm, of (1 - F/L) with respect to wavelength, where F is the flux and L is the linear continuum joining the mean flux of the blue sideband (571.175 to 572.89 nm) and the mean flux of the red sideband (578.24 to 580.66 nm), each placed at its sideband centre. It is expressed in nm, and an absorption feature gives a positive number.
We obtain 0.13 nm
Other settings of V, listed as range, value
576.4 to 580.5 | 4.11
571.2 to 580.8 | 4.12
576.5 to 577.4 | 4.03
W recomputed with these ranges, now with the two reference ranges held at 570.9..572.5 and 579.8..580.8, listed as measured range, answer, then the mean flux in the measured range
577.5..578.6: 0.03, 3.95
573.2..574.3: 0.00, 4.04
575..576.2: -0.01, 4.1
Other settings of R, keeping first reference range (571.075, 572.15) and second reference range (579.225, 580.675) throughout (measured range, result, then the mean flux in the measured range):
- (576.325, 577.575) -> 0.04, 4.04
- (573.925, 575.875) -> -0.01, 4.14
